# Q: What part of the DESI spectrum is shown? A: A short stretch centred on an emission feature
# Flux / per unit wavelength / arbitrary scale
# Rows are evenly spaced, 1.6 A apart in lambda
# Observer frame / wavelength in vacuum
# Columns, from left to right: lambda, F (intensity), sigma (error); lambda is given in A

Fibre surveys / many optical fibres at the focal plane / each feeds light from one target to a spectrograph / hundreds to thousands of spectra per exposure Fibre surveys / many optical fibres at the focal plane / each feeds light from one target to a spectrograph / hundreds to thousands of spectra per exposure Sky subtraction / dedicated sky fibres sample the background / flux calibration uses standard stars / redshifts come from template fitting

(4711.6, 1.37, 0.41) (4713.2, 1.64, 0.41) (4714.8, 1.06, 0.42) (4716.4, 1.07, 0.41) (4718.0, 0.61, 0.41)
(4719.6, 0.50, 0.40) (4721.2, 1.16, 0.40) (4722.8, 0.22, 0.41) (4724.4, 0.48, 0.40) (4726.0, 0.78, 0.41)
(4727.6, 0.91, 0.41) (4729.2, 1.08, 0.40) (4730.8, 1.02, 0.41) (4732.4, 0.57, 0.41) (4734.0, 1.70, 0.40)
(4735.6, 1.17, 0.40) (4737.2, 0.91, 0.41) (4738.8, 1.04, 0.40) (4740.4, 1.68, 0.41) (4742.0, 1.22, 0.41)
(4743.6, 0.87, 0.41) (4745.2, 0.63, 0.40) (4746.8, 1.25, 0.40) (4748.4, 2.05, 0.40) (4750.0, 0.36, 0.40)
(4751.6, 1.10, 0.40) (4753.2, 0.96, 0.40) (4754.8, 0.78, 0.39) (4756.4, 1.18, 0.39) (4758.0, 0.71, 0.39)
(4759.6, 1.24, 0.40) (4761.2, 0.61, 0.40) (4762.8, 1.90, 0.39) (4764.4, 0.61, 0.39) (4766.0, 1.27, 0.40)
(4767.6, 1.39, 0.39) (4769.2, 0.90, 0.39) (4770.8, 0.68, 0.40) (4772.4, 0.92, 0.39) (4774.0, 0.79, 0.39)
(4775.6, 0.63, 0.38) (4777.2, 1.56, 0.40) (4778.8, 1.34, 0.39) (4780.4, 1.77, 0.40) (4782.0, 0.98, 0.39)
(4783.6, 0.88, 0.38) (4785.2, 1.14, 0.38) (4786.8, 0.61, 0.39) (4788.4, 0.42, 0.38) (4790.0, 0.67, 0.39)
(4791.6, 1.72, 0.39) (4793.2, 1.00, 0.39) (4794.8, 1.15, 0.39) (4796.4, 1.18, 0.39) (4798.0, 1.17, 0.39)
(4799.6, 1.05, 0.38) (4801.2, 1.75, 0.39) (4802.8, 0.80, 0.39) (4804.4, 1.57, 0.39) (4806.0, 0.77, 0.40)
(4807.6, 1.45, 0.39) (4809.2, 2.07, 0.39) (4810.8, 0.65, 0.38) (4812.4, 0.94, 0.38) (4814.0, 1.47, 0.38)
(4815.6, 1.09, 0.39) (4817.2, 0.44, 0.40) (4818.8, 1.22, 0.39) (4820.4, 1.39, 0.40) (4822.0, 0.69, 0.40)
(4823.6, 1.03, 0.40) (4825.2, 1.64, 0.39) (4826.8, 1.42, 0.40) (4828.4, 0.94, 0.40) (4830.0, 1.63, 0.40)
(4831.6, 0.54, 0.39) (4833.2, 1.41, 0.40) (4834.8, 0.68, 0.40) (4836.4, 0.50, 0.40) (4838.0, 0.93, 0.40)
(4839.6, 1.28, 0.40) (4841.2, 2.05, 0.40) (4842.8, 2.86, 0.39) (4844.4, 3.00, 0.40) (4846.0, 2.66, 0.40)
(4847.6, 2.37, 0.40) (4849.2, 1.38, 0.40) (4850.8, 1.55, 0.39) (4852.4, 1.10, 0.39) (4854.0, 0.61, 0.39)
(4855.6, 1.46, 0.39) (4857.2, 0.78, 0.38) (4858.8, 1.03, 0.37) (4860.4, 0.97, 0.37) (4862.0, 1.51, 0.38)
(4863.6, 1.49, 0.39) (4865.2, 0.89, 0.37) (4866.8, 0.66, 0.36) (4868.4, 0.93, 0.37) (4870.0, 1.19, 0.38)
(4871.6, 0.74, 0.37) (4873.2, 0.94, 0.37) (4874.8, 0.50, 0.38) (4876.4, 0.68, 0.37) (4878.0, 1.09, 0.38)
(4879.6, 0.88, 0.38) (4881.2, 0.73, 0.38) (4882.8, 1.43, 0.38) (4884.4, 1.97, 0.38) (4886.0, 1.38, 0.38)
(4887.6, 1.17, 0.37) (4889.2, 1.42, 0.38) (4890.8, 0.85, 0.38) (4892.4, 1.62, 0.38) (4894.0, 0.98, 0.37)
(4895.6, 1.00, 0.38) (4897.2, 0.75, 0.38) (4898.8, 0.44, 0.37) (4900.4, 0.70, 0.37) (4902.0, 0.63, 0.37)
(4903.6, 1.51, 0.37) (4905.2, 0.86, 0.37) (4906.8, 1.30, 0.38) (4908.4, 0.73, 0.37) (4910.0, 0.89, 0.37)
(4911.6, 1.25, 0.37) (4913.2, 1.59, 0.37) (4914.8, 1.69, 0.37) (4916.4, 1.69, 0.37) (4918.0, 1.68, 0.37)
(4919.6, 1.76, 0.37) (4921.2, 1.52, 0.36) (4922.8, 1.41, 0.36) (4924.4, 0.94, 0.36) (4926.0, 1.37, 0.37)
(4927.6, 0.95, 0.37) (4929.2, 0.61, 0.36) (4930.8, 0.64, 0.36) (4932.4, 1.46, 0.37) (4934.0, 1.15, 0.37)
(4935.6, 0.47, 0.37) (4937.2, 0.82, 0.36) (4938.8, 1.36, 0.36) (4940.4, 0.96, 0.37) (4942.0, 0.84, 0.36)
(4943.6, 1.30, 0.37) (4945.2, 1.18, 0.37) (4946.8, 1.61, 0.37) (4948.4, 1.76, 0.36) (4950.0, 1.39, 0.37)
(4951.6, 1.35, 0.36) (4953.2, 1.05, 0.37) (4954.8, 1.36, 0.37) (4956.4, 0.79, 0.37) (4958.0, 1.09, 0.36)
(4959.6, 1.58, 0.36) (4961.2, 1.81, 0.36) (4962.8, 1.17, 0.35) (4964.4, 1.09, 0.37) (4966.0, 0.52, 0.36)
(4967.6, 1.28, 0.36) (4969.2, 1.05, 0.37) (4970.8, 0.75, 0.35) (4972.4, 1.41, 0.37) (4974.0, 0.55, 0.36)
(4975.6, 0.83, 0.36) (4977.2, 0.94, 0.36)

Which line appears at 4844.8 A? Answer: [O II]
